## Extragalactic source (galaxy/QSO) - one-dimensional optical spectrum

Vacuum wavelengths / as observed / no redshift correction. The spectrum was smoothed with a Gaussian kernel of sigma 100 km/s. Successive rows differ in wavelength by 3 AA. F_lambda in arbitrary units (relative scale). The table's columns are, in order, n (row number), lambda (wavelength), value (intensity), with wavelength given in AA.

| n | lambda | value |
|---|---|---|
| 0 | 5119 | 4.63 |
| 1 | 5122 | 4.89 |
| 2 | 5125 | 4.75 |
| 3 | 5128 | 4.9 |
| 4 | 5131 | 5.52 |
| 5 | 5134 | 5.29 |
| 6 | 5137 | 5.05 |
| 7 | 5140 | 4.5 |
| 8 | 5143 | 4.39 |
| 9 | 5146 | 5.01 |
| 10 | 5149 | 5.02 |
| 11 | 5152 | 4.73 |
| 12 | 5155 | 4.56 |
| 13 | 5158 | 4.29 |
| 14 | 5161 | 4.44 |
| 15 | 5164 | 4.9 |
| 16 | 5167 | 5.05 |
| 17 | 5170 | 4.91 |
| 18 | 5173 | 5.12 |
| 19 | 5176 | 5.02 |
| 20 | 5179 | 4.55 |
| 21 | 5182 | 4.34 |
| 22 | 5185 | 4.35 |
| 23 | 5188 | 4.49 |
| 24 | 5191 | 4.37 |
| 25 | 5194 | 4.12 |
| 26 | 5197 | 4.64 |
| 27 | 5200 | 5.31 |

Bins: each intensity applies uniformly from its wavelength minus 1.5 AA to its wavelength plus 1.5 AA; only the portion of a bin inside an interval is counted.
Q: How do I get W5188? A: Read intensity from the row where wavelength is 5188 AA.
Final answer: 4.49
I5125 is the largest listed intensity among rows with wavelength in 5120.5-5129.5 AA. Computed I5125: 4.9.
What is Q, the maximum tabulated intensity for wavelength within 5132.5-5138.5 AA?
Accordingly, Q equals 5.29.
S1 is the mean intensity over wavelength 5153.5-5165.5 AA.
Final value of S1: 4.55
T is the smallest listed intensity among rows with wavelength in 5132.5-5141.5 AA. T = 4.5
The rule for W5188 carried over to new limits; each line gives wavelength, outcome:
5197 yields 4.64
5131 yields 5.52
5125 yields 4.75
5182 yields 4.34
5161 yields 4.44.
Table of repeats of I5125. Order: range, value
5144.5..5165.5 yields 5.02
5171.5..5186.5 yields 5.12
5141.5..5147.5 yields 5.01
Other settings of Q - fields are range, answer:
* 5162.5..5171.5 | 5.05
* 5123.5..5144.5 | 5.52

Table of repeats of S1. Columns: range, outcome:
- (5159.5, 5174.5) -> 4.88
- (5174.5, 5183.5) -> 4.64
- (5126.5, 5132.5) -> 5.21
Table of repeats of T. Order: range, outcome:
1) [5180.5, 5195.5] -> 4.12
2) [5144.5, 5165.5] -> 4.29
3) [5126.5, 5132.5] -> 4.9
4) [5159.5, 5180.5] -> 4.44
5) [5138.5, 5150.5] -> 4.39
